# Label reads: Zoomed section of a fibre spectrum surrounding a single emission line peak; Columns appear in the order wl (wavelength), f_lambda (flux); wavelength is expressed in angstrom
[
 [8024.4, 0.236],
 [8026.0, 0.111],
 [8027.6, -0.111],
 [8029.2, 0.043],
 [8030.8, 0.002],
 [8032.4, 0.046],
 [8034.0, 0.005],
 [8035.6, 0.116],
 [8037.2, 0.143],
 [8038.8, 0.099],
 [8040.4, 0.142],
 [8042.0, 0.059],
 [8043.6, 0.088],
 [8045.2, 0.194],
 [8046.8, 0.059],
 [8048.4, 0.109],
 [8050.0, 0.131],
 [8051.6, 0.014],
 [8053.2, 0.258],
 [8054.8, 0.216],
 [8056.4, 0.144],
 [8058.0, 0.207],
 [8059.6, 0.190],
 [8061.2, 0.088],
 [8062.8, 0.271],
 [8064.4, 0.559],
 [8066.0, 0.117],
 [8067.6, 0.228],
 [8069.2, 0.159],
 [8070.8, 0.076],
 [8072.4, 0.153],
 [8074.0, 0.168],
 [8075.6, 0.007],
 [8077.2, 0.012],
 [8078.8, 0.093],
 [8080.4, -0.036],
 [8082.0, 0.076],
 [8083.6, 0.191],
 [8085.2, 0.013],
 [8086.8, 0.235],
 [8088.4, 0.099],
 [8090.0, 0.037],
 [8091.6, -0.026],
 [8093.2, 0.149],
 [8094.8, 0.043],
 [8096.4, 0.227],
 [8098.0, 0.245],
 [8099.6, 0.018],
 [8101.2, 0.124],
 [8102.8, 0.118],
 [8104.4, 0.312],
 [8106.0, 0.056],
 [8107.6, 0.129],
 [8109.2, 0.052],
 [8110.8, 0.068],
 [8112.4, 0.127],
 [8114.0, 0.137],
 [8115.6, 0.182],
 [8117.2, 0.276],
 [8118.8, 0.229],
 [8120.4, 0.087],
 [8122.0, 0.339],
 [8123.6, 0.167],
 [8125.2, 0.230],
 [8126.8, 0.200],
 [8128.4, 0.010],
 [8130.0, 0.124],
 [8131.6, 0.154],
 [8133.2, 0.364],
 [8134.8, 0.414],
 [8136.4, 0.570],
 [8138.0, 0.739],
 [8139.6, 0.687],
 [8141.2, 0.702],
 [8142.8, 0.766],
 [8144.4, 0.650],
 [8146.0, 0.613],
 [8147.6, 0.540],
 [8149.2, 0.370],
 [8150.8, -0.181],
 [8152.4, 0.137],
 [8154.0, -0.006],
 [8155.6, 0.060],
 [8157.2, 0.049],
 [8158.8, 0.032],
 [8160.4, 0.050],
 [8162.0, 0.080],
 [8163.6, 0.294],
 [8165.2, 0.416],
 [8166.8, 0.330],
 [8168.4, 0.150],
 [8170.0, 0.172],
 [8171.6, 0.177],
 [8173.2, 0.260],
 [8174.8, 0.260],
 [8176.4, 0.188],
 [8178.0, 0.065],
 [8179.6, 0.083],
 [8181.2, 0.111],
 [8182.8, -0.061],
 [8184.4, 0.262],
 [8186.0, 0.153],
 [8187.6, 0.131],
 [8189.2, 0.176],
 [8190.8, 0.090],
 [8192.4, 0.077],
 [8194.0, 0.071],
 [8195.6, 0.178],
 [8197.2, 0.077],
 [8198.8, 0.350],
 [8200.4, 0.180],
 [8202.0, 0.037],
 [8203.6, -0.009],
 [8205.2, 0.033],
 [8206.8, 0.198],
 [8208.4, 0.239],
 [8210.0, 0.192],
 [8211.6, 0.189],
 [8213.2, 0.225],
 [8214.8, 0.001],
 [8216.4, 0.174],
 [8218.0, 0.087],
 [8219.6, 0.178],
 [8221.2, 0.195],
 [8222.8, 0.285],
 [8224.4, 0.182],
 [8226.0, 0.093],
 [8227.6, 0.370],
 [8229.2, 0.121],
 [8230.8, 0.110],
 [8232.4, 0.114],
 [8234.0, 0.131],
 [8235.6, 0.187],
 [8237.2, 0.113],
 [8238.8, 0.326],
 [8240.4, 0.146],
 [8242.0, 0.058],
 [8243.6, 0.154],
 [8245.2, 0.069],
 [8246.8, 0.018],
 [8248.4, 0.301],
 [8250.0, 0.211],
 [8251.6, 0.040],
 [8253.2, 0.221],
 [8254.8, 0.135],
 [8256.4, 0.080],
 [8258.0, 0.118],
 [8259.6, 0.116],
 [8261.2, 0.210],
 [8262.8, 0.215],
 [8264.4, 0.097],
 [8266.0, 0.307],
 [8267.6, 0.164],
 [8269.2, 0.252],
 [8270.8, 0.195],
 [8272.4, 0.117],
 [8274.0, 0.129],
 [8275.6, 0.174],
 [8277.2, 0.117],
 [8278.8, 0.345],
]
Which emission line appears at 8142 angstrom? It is [O II]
